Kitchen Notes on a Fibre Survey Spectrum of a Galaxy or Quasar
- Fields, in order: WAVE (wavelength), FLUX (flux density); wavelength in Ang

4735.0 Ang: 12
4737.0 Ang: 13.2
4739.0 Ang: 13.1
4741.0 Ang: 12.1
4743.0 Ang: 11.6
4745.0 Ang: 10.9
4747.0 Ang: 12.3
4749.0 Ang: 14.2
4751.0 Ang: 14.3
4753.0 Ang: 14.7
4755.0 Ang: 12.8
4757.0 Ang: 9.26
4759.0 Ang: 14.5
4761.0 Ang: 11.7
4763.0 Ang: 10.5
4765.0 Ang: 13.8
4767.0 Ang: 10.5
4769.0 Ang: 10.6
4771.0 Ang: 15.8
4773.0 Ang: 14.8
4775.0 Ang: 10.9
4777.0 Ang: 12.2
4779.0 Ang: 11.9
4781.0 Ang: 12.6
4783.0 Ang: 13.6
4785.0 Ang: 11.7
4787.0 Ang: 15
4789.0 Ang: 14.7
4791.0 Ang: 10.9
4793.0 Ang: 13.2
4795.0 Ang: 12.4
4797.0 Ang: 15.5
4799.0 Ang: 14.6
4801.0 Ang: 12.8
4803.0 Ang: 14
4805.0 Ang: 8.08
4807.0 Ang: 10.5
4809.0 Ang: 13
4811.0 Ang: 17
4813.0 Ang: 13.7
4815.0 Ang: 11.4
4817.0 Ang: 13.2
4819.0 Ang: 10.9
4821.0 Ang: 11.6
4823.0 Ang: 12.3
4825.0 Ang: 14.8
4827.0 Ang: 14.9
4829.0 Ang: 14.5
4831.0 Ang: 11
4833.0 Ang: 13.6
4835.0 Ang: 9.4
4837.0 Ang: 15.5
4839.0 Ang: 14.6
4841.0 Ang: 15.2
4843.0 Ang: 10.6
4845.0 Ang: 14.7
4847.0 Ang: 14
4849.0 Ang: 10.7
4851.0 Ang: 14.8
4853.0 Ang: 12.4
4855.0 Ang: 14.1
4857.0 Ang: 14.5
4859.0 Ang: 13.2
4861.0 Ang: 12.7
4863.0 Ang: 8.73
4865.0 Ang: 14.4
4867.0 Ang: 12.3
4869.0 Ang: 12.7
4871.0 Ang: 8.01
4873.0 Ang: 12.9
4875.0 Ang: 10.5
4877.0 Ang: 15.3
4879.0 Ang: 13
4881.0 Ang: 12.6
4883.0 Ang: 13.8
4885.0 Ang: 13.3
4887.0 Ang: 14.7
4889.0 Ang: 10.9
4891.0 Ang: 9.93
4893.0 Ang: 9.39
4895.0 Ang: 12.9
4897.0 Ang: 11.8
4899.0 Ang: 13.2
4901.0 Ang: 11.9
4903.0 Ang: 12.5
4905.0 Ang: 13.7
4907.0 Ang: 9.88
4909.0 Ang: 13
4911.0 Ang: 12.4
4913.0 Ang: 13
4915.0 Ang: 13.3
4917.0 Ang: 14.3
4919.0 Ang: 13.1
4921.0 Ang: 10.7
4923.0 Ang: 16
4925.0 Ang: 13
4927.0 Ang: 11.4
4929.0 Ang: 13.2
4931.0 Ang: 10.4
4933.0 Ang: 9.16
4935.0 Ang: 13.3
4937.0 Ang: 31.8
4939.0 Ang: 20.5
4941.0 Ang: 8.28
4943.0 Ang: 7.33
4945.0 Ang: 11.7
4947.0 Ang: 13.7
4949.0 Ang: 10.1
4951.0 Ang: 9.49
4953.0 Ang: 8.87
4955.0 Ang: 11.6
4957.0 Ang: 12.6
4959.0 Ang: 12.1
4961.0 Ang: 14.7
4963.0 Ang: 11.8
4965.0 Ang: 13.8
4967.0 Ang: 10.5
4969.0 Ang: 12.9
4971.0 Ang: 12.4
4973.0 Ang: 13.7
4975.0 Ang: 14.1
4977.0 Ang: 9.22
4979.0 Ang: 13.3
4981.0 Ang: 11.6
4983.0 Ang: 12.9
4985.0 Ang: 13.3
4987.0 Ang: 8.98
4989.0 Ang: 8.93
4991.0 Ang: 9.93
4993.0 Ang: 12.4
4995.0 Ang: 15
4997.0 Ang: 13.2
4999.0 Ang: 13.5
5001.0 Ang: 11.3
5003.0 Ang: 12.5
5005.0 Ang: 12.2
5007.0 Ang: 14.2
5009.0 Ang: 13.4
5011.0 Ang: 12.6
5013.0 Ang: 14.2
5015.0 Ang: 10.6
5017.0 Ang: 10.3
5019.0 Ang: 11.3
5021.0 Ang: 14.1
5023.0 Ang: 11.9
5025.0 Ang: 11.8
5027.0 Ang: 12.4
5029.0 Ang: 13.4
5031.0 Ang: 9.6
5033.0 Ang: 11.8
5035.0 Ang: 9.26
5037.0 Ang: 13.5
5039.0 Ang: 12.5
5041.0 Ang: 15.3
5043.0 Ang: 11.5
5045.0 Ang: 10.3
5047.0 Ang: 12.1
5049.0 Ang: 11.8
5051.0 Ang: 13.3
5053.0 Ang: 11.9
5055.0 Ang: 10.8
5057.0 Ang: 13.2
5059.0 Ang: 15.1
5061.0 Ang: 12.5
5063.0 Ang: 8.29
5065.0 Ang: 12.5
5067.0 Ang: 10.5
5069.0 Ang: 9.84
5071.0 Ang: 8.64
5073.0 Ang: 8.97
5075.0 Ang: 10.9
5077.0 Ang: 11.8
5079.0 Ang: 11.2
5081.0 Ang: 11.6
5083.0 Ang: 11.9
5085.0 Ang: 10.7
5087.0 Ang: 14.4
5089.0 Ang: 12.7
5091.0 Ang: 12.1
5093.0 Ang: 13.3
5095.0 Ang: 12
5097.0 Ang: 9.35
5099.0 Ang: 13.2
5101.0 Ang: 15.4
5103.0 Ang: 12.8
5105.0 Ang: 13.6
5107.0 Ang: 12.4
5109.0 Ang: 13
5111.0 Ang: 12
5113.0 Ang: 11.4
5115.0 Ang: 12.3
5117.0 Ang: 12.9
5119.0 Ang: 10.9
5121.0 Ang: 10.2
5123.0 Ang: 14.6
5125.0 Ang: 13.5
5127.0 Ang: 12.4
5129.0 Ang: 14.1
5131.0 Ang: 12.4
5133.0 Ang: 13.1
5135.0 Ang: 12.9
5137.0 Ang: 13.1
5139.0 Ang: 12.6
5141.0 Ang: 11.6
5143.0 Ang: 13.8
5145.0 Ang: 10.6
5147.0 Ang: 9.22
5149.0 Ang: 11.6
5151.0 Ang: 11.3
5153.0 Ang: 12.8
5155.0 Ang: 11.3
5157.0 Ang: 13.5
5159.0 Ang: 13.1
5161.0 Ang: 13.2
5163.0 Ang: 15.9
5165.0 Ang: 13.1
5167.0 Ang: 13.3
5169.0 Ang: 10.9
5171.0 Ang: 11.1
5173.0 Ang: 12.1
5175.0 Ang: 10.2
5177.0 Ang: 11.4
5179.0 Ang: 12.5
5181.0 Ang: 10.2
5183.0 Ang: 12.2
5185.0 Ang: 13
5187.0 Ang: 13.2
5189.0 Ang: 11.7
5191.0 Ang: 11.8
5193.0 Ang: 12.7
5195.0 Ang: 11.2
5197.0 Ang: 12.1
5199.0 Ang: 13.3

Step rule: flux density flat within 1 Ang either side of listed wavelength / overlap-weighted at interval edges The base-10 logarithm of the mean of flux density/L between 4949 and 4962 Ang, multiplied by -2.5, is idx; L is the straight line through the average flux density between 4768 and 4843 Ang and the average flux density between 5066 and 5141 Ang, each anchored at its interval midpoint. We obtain 0.10 mag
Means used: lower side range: 13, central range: 11.4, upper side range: 12.1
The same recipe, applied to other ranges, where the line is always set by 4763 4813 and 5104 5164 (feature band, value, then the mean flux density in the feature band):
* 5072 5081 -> 0.163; 10.8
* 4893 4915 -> 0.037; 12.3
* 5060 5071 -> 0.193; 10.5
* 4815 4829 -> -0.008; 13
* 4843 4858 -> -0.048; 13.4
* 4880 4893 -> 0.042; 12.3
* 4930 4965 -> -0.009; 12.8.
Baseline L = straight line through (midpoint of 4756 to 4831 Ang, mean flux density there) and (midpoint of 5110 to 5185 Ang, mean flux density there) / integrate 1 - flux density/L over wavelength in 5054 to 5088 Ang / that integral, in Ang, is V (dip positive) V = 2.8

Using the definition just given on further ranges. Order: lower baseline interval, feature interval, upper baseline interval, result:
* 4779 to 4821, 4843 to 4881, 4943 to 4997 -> -0.5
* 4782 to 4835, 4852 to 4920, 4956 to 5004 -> 0.9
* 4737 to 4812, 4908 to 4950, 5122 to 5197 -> -2.4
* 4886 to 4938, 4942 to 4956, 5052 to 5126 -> 2.6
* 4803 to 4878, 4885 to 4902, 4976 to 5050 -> 0.8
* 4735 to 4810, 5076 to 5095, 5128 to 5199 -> 0.3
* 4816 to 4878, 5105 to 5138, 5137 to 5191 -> -1.0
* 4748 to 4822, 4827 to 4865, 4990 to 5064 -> -1.4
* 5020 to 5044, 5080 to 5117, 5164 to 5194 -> -1.0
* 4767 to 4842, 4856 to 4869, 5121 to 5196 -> 0.3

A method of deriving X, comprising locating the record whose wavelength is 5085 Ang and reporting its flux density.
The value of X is 10.7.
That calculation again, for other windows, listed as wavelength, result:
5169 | 10.9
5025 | 11.8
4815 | 11.4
